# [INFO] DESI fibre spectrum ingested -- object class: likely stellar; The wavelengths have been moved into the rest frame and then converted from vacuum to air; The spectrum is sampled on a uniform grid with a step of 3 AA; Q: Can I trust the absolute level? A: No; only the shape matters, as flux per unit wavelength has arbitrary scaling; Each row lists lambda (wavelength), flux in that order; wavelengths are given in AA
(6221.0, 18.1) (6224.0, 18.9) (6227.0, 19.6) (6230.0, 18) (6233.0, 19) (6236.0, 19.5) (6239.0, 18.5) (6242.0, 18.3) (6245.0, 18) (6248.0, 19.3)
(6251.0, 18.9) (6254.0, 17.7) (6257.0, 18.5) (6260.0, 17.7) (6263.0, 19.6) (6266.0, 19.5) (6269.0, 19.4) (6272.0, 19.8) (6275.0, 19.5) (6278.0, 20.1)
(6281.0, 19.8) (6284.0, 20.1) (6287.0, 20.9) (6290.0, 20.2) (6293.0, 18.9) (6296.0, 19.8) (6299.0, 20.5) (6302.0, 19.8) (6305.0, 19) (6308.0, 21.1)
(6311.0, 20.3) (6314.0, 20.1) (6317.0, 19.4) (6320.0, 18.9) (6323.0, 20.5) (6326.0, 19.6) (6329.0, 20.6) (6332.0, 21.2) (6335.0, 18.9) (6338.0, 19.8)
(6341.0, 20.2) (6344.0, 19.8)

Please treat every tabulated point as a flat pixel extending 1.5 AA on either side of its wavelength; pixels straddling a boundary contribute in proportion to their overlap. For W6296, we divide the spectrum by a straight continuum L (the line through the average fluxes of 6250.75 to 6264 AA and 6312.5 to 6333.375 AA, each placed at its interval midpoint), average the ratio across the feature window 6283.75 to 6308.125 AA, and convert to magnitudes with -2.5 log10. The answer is -0.03 mag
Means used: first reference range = 18.4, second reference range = 20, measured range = 20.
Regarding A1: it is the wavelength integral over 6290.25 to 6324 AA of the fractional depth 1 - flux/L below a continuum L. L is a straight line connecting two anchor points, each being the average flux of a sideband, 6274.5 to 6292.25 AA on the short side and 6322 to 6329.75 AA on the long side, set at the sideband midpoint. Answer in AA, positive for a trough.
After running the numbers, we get 0.48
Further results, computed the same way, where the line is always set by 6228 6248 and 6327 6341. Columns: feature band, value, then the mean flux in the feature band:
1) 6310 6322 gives 0.1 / 19.7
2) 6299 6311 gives -0.2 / 20.1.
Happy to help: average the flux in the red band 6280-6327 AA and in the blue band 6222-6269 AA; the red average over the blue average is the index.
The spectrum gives 1.06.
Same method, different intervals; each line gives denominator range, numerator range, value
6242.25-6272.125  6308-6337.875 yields 1.07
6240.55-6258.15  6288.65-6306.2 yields 1.07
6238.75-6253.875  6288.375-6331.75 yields 1.08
